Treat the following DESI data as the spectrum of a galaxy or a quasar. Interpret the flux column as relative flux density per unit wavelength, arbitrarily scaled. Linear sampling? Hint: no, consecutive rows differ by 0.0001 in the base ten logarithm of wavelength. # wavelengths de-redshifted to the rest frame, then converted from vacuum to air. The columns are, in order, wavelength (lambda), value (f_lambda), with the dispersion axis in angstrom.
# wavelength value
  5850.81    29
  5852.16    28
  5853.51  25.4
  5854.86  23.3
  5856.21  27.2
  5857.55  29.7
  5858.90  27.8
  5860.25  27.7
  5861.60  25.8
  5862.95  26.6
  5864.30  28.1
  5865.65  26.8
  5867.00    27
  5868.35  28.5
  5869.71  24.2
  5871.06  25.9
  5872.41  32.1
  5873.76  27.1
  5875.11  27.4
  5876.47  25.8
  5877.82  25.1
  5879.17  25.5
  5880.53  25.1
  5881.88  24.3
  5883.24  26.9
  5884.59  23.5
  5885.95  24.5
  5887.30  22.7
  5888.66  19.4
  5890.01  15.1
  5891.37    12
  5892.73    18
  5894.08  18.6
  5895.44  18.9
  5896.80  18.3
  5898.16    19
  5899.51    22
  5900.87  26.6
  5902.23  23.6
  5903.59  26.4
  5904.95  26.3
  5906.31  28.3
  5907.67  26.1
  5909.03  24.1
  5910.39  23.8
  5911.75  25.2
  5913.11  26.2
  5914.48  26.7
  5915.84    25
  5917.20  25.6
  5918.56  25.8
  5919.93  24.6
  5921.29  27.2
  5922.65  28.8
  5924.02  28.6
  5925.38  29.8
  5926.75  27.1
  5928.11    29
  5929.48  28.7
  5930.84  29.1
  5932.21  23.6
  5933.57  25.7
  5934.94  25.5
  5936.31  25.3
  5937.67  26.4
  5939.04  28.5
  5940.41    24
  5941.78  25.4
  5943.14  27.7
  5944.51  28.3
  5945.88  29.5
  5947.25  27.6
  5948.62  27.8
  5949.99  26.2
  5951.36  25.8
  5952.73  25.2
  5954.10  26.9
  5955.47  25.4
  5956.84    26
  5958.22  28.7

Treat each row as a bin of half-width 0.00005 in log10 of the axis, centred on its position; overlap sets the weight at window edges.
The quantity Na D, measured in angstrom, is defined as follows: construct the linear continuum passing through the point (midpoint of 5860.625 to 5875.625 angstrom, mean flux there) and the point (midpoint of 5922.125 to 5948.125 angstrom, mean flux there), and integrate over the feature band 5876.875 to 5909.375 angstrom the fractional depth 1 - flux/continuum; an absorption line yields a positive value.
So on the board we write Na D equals 5.6 angstrom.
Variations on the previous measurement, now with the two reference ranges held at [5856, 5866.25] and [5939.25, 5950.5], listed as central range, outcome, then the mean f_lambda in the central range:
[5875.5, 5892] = 2.9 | 22.6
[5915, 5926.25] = 0.1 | 26.9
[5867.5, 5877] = 0.1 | 27.3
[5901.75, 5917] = 0.9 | 25.6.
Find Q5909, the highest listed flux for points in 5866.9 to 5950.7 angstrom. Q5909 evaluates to 32.1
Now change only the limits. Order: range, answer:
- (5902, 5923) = 28.8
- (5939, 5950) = 29.5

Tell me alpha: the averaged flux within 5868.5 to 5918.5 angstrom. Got 23.8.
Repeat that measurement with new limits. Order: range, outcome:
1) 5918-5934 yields 27.4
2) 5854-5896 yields 24.5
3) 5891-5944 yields 25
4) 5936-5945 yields 26.5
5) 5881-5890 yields 23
